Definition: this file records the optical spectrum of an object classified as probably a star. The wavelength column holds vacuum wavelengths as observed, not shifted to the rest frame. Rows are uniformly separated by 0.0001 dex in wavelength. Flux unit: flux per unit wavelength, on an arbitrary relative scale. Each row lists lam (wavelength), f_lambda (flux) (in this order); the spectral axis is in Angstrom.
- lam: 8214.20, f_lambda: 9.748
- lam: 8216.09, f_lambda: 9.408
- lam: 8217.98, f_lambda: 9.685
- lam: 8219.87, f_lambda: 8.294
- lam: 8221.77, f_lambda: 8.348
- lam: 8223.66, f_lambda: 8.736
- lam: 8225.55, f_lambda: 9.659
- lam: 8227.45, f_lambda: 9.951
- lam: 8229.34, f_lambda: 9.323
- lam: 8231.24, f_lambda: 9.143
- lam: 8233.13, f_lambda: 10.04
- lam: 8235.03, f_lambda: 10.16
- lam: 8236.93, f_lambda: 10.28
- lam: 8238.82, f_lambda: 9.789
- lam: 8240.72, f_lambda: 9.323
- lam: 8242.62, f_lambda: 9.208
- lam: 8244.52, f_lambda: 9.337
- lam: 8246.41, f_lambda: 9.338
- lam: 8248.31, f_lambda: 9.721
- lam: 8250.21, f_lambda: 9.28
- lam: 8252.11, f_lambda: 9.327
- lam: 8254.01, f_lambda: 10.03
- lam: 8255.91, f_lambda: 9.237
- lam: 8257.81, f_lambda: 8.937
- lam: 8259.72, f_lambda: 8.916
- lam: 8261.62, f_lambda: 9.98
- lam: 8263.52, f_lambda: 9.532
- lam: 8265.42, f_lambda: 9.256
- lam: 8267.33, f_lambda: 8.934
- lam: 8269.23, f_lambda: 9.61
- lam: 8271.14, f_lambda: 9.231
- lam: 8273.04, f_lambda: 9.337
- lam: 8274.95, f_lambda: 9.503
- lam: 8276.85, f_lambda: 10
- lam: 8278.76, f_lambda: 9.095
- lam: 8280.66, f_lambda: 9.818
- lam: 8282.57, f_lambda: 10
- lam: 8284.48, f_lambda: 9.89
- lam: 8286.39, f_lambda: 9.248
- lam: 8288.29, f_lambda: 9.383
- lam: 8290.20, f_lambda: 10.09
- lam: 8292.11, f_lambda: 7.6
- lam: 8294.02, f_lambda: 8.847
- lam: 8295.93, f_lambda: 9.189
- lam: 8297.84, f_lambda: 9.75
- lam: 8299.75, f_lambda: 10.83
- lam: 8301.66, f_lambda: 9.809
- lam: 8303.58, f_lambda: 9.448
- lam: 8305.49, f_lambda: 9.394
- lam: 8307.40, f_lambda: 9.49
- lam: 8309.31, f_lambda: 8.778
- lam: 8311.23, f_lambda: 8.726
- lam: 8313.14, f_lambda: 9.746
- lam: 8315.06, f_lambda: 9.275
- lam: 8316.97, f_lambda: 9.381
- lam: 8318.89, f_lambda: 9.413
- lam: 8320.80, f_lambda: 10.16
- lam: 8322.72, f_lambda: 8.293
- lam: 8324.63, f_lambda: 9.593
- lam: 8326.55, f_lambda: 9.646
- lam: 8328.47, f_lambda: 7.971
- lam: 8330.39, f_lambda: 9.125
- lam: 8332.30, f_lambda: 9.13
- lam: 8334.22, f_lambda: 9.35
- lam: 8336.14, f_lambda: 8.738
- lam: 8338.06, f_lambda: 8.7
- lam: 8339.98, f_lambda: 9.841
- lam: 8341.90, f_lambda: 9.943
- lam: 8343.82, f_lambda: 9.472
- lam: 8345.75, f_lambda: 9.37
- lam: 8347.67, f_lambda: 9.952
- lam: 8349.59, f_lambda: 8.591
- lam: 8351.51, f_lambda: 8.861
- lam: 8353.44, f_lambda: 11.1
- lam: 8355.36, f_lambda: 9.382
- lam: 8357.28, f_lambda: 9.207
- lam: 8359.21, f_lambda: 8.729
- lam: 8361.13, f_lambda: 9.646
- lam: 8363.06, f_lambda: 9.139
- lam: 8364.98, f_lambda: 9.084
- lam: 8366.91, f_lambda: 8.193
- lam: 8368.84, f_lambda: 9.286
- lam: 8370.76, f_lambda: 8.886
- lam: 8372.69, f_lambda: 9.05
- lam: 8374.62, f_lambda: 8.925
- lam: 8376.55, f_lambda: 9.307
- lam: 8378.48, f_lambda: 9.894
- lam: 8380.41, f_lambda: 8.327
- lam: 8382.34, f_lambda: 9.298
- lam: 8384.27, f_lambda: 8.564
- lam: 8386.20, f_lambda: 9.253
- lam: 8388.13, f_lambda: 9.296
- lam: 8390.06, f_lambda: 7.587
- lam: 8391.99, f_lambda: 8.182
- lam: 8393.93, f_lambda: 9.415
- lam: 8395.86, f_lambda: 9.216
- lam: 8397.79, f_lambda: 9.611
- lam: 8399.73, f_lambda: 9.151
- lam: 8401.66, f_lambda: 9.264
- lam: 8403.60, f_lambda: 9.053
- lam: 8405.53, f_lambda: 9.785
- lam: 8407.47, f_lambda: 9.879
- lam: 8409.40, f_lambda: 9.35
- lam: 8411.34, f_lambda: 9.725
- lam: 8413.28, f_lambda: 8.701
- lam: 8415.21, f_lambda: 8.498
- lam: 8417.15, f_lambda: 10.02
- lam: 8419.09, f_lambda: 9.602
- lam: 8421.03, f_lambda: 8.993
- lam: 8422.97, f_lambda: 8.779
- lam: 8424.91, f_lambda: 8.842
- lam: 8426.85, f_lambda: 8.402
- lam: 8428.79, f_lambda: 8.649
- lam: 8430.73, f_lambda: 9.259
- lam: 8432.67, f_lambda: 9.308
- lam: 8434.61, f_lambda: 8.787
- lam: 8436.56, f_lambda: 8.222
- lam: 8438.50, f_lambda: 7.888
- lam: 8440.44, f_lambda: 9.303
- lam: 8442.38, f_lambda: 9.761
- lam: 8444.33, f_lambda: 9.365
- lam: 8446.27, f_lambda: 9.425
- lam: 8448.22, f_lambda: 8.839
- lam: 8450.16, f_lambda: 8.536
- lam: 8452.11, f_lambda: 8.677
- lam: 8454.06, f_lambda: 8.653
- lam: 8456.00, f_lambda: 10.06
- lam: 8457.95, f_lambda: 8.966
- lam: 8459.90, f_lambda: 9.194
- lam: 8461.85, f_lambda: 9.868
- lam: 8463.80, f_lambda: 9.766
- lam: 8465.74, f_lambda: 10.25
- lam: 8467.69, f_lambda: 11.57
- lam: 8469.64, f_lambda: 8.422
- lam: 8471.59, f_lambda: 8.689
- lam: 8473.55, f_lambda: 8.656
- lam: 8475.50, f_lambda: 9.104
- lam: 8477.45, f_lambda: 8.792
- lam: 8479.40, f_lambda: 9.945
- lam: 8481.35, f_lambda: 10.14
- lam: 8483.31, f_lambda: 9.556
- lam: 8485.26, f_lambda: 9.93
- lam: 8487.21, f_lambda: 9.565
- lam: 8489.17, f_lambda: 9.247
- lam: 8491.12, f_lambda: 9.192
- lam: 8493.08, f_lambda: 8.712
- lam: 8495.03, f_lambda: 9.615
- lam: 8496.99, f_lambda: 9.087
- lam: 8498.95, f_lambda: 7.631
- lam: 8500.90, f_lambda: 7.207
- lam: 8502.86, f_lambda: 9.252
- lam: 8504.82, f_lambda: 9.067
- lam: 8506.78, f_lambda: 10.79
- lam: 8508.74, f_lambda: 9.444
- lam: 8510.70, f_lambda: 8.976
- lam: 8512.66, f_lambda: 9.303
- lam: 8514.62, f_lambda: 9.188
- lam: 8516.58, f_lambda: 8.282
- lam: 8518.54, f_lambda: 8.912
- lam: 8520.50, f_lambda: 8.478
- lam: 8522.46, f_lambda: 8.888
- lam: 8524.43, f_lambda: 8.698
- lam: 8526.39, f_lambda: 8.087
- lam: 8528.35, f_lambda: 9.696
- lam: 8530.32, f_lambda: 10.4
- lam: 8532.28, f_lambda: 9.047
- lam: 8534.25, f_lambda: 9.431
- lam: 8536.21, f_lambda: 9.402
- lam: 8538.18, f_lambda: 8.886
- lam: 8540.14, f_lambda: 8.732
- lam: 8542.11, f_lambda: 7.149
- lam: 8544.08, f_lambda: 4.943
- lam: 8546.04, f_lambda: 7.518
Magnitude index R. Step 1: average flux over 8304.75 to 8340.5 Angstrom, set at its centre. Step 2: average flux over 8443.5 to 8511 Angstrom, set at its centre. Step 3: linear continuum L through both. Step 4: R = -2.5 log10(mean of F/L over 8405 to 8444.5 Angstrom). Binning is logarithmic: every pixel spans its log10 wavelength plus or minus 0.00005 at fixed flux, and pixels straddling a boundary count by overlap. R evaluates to 0.02 mag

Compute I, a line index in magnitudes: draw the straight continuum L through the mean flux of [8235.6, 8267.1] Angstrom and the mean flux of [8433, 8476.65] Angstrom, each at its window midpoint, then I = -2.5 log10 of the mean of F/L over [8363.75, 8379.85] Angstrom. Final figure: 0.03 mag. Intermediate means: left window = 9.46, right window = 9.18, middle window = 9.06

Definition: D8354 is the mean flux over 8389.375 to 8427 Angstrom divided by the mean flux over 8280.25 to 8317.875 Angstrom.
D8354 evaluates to 0.97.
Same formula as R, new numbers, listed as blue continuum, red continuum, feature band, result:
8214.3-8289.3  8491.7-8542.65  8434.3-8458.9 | 0.01 mag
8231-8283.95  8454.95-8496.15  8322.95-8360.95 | 0.03 mag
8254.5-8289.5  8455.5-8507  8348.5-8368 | 0.02 mag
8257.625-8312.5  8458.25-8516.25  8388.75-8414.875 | 0.02 mag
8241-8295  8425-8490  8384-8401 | 0.04 mag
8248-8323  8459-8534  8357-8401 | 0.04 mag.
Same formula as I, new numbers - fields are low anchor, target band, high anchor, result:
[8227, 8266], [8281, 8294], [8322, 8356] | 0.01 mag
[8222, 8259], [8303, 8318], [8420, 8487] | 0.01 mag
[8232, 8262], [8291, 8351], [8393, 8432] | 0.01 mag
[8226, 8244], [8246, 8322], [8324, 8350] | 0.00 mag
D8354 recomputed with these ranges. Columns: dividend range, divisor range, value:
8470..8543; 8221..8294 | 0.96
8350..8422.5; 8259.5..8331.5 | 0.98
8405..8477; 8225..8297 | 0.97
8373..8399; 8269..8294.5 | 0.96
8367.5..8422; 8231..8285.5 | 0.96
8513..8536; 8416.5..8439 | 1.01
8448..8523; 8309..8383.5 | 1.00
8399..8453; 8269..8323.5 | 0.96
